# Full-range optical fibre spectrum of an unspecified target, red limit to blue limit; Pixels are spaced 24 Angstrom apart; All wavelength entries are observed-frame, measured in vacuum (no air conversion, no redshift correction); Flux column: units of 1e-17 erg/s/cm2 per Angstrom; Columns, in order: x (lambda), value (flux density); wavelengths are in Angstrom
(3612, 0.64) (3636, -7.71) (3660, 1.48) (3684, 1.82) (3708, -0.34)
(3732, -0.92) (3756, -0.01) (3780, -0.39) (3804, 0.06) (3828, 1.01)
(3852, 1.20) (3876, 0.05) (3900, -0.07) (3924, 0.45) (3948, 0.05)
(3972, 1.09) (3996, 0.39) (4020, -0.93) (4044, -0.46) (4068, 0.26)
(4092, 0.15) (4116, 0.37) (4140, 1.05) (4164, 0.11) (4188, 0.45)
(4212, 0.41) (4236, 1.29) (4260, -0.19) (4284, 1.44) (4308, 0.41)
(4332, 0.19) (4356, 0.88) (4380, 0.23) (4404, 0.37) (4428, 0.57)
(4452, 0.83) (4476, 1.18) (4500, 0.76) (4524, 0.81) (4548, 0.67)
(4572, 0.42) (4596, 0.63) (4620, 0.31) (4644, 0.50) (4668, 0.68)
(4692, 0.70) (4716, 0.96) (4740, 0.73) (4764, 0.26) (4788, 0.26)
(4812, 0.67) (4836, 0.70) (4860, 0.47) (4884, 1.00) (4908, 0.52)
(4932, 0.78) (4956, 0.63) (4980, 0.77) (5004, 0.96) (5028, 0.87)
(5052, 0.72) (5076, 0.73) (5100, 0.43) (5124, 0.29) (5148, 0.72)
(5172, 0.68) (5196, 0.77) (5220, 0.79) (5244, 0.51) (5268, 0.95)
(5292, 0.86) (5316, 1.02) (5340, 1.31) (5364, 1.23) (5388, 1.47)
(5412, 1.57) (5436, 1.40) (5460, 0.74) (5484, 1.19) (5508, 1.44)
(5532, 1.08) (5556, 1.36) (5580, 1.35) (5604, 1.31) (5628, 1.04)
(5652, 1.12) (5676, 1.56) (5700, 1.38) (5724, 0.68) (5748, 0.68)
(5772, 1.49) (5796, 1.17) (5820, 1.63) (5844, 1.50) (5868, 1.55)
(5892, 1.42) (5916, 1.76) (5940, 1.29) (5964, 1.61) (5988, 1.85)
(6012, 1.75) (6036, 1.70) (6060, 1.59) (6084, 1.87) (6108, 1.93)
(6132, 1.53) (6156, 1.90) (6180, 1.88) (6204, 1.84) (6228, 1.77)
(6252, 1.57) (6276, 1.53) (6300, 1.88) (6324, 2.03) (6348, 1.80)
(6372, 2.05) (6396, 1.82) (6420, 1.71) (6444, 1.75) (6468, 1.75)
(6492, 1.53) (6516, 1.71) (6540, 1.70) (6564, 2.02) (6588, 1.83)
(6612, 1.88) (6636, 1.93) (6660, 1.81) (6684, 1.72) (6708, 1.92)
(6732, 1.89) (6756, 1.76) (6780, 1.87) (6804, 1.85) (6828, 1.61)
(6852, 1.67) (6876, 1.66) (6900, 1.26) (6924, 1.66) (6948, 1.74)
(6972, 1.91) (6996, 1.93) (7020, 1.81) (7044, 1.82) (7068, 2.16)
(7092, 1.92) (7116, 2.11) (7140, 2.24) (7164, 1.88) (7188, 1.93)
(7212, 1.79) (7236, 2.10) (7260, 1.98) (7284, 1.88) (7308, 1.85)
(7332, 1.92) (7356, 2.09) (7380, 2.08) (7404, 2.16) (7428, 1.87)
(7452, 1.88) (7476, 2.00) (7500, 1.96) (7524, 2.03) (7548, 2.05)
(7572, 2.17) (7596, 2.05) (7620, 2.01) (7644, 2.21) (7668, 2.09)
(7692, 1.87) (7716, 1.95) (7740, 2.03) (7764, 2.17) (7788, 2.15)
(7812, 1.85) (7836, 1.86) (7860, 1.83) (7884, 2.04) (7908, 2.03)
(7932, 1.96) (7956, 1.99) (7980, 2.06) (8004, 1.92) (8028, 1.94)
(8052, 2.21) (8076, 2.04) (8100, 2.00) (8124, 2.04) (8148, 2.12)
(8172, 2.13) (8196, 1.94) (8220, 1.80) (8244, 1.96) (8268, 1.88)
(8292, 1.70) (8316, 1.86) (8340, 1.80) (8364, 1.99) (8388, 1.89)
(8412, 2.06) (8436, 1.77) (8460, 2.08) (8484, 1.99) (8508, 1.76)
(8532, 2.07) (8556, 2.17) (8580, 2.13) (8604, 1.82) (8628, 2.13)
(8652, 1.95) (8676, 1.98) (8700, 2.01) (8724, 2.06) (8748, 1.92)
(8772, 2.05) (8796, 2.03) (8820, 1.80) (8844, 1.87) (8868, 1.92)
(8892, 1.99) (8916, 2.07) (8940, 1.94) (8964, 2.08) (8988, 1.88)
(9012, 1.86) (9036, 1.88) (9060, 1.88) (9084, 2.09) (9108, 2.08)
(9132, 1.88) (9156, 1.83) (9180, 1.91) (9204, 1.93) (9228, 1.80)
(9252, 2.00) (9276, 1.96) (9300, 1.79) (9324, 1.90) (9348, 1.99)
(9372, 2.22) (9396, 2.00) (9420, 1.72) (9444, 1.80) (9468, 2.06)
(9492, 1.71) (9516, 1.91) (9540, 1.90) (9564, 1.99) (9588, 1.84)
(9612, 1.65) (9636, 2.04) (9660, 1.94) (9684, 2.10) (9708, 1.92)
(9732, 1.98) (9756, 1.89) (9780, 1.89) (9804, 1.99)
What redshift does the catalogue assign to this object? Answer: 0.33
